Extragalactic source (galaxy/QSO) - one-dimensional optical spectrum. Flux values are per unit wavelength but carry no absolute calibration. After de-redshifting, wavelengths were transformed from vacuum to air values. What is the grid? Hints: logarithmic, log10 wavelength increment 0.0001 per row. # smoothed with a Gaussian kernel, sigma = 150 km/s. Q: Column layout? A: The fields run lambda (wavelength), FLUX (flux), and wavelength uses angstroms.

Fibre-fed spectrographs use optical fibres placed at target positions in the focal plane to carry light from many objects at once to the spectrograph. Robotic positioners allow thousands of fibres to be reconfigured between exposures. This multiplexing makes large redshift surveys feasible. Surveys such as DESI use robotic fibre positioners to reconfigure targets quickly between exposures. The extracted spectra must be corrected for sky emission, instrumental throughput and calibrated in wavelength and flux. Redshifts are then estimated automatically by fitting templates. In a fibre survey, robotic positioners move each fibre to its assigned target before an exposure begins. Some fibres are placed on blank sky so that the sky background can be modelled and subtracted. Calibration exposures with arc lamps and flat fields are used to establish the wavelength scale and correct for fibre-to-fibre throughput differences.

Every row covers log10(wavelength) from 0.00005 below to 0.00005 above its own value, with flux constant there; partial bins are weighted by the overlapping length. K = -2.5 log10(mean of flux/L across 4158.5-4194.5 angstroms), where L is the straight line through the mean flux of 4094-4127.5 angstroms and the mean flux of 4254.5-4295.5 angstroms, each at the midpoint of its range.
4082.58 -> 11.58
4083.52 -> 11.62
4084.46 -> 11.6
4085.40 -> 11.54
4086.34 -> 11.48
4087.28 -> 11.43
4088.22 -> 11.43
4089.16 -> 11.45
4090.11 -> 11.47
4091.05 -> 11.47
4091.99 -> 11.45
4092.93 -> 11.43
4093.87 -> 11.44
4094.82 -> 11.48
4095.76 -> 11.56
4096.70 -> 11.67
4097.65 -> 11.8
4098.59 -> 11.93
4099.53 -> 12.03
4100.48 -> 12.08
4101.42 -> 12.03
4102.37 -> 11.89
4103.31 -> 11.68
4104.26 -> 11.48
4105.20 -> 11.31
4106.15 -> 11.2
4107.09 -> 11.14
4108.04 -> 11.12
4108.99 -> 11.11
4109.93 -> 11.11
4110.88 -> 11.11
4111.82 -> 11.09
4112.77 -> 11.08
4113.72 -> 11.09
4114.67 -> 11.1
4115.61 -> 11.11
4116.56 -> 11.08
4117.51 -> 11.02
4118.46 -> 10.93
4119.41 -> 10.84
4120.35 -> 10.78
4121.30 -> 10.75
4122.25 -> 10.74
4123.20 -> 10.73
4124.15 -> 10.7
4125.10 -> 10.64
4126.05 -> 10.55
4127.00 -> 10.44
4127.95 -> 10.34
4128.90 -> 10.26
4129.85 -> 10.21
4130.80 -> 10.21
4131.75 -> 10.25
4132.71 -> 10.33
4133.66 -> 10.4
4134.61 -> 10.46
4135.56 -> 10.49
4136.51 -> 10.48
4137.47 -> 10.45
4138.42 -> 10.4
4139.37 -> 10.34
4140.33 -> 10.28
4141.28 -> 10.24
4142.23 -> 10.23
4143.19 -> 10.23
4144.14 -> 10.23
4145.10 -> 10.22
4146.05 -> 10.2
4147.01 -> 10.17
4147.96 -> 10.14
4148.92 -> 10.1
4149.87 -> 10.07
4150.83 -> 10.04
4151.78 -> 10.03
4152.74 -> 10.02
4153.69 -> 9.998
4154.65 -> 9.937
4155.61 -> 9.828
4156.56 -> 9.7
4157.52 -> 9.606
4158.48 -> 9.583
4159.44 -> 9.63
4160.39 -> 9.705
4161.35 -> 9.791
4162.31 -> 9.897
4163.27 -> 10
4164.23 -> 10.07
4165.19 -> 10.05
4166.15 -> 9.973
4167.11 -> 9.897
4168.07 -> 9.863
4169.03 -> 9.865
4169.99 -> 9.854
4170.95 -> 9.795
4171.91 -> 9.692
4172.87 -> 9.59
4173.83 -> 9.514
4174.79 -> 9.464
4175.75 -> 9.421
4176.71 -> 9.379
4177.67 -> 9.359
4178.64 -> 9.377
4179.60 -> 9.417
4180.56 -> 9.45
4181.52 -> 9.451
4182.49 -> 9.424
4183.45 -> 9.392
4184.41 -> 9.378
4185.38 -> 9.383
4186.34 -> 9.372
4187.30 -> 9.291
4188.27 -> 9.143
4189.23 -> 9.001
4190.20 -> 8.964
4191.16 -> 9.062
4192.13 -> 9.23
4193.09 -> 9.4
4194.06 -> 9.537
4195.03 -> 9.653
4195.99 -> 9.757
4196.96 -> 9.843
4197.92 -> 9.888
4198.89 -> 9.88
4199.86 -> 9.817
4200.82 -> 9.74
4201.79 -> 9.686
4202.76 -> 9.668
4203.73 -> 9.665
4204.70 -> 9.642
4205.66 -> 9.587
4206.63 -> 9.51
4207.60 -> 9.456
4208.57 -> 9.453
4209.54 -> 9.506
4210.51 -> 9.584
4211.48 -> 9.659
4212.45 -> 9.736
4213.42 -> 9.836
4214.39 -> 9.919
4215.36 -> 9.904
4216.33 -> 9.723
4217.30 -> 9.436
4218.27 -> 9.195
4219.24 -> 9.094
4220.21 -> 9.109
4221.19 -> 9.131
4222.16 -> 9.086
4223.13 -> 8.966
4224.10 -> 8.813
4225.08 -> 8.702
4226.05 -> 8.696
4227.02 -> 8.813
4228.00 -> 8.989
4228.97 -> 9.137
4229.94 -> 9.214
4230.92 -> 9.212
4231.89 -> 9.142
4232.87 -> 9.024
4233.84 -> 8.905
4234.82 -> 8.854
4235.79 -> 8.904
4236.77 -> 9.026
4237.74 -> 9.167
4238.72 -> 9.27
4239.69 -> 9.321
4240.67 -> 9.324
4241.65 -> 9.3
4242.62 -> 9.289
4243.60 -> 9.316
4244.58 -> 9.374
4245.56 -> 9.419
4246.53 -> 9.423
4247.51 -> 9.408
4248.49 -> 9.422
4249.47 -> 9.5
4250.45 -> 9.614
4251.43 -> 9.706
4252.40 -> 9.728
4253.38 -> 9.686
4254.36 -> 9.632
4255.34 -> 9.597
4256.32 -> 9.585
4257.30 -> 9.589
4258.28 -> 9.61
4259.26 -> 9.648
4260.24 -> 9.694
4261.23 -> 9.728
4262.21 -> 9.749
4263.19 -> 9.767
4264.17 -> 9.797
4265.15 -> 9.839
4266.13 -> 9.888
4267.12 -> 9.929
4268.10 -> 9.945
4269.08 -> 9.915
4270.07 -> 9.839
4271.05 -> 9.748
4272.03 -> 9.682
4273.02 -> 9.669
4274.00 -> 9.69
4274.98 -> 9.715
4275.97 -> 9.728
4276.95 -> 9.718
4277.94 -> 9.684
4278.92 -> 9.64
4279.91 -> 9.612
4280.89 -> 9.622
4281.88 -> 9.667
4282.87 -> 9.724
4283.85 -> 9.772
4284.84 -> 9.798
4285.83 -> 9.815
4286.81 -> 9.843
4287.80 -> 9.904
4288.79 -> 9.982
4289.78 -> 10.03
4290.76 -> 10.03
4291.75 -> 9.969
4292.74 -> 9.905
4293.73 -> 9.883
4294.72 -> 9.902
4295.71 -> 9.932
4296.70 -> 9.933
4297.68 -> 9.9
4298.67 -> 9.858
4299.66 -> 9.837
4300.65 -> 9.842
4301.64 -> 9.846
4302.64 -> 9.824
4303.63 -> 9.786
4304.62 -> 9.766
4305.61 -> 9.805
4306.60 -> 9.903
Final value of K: 0.12 mag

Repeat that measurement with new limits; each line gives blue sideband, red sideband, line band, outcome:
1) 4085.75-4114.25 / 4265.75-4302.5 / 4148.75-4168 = 0.110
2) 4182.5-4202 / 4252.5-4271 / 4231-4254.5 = 0.040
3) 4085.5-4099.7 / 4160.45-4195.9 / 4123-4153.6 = 0.019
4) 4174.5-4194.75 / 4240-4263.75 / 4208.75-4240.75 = 0.027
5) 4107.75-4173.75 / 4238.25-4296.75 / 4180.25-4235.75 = 0.069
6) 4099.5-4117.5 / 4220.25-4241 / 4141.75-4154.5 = 0.048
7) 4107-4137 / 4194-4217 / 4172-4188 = 0.066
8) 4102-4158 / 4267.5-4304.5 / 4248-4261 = 0.039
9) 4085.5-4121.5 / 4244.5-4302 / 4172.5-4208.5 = 0.114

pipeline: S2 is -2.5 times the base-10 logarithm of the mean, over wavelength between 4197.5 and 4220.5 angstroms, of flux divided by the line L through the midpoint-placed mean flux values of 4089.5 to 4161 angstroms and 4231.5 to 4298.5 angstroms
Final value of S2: 0.05 mag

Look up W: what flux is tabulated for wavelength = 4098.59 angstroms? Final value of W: 11.93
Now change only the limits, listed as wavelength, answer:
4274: 9.69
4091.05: 11.47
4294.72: 9.902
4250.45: 9.614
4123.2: 10.73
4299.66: 9.837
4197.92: 9.888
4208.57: 9.453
